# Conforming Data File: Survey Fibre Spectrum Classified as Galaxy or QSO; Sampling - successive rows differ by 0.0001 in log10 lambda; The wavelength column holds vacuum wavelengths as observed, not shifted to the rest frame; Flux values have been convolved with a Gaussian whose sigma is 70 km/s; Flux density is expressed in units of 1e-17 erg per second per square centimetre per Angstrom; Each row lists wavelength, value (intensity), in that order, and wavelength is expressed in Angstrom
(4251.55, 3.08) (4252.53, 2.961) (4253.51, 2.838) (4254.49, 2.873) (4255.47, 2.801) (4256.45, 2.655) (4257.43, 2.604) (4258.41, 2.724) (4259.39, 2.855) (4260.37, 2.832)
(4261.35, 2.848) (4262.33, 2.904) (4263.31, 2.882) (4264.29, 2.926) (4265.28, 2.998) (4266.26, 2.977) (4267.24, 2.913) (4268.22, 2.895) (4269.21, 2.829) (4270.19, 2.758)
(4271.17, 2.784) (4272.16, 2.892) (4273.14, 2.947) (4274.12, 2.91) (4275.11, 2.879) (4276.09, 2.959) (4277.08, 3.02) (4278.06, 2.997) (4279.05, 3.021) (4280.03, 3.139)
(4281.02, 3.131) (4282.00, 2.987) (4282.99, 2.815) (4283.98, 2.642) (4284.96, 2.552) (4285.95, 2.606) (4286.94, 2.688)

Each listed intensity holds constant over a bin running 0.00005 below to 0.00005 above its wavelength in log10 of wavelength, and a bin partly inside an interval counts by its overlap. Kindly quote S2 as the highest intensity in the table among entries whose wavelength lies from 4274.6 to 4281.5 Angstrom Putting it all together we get 3.139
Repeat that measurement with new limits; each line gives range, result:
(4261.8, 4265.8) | 2.998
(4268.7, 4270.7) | 2.829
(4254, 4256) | 2.873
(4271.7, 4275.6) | 2.947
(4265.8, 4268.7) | 2.977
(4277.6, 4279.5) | 3.021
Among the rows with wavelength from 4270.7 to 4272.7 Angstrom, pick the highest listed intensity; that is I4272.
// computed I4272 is 2.892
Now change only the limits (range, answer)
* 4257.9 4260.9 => 2.855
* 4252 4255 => 2.961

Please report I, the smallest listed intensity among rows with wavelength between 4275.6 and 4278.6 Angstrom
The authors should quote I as 2.959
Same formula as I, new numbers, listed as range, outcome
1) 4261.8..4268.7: 2.882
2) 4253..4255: 2.838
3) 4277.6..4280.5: 2.997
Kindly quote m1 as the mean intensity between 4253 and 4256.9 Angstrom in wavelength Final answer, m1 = 2.79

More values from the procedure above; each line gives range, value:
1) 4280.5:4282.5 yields 3.06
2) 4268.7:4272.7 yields 2.82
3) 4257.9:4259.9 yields 2.79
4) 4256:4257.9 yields 2.63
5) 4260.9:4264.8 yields 2.89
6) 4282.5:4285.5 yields 2.67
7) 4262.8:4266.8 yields 2.95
